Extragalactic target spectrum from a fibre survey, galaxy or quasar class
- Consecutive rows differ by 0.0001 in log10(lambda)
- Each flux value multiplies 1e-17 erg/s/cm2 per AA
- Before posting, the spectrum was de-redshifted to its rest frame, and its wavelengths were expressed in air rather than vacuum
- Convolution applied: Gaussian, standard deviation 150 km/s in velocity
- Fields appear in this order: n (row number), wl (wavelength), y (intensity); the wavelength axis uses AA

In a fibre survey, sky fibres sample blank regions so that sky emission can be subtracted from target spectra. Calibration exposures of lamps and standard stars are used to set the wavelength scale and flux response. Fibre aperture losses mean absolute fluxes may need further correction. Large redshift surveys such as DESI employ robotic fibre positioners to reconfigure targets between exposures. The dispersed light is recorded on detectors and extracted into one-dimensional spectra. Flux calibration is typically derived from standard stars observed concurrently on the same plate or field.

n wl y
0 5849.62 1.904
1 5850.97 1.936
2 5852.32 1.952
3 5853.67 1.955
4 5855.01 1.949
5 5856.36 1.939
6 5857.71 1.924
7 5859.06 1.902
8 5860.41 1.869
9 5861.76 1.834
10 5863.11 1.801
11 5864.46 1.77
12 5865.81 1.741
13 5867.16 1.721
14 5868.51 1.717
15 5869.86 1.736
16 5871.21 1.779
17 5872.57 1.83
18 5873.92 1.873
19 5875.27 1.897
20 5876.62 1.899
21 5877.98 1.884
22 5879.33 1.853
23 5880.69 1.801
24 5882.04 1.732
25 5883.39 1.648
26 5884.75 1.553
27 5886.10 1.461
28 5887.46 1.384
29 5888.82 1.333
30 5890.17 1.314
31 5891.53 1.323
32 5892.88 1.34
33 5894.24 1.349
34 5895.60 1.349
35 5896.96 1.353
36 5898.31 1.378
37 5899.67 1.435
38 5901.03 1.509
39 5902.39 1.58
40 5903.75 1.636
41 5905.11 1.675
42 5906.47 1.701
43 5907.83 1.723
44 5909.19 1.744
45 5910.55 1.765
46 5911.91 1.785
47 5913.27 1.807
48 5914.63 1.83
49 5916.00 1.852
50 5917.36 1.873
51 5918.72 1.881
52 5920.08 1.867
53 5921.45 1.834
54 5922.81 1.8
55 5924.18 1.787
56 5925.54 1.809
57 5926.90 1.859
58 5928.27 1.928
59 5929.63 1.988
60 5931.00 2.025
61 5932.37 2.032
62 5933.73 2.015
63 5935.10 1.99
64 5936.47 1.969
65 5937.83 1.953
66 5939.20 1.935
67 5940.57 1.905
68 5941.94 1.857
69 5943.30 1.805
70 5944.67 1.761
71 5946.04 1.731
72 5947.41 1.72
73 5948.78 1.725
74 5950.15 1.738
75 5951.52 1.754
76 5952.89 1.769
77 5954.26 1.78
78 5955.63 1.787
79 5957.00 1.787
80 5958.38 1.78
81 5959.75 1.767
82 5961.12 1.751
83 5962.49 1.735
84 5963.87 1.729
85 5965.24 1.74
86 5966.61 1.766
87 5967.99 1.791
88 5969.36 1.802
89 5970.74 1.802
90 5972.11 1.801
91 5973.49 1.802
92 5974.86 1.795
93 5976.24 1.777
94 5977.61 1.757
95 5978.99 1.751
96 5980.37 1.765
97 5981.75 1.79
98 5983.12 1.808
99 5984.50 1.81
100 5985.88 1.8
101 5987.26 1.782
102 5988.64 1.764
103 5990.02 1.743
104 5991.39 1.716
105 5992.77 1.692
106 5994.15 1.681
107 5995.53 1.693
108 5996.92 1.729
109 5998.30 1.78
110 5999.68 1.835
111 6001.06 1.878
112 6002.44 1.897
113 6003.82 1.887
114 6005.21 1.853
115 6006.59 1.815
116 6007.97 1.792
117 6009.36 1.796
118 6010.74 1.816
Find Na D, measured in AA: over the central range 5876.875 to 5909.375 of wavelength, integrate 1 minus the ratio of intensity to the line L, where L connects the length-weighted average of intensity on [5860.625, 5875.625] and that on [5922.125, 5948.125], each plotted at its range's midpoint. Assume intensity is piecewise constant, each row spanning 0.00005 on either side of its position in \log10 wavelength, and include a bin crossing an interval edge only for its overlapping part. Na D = 5.0 AA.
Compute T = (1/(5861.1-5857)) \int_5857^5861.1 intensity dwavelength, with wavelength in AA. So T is 1.9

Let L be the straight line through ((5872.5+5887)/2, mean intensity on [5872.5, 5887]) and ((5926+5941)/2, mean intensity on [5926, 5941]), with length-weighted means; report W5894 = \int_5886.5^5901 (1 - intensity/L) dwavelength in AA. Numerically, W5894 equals 3.6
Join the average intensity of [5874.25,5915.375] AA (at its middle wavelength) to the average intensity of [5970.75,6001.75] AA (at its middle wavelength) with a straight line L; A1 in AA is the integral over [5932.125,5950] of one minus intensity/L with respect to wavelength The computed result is -1.9 AA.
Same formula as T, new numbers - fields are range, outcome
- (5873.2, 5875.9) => 1.89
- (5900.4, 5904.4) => 1.57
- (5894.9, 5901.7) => 1.4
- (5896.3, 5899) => 1.37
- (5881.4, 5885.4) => 1.64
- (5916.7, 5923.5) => 1.85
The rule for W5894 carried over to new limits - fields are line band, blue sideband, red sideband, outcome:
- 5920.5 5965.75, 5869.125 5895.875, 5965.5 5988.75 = -2.88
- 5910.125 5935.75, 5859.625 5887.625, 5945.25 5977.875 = -1.72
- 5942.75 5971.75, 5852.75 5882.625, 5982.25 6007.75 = 0.63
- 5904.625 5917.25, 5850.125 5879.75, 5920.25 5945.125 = 0.78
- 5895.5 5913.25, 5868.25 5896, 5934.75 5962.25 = 0.88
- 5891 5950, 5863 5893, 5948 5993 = -1.08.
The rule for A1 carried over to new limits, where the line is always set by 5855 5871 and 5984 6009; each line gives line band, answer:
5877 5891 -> 1.7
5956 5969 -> 0.2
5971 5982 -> 0.1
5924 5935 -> -0.8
